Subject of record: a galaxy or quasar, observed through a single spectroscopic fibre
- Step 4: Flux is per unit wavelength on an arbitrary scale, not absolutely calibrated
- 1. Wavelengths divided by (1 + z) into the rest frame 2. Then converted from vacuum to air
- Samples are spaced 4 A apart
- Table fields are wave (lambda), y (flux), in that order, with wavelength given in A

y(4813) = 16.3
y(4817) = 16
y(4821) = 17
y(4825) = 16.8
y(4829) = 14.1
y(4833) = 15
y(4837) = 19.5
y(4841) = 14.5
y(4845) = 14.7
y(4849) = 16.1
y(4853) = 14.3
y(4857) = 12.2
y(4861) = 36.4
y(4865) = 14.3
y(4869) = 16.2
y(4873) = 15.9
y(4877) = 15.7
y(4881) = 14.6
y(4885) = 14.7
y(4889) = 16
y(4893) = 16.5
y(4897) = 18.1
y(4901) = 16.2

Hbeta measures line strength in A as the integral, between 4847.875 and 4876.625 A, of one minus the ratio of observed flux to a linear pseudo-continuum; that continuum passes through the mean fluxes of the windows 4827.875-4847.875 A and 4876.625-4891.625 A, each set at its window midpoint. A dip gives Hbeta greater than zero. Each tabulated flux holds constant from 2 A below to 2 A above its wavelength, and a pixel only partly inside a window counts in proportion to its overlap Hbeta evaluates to -4.5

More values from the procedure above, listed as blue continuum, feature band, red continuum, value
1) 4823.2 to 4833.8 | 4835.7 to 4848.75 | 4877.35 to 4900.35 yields -0.49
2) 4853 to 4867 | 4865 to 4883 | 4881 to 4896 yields 2.46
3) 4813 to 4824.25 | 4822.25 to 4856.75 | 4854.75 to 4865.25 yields 6.52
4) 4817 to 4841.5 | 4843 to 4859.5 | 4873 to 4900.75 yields 1.16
